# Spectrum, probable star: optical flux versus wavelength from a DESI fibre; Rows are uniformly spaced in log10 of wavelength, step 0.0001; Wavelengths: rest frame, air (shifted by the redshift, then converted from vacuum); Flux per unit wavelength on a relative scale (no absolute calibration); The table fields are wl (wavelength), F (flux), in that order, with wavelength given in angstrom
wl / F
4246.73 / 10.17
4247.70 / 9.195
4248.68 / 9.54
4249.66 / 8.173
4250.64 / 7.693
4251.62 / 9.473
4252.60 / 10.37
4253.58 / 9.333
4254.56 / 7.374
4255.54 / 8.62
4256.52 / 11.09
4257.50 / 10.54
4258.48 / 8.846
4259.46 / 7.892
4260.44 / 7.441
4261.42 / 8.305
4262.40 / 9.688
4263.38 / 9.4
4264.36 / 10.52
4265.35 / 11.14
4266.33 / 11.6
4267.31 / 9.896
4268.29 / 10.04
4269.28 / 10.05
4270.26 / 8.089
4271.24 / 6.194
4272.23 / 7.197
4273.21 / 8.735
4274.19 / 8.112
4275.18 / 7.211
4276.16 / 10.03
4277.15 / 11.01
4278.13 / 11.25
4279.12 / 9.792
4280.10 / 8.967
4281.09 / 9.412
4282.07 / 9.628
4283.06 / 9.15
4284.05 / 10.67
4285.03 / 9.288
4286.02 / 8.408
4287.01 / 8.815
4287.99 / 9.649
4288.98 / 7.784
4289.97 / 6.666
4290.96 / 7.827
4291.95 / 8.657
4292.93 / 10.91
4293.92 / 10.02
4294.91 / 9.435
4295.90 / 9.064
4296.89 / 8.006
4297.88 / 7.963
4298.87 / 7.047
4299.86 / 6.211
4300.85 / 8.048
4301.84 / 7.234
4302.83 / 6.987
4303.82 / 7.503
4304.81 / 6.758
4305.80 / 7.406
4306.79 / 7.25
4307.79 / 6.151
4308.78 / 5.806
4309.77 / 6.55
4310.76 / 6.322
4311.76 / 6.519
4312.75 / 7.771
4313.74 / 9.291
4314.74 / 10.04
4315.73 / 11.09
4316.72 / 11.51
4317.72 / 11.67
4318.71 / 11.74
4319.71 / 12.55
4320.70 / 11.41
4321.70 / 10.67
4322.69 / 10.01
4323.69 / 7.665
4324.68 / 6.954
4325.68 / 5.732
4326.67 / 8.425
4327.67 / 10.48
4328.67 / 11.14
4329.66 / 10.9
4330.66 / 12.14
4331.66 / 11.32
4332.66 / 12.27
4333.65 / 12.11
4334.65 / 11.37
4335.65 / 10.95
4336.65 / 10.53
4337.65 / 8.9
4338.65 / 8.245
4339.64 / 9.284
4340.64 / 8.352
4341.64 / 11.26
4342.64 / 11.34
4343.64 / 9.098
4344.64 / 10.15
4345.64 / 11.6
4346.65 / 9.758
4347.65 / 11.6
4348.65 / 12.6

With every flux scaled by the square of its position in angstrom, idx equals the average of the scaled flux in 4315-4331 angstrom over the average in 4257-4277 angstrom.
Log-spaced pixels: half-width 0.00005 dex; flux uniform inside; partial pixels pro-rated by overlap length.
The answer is 1.16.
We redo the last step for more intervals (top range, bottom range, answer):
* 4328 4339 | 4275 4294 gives 1.20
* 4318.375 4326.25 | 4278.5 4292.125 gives 1.09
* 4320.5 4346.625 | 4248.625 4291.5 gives 1.14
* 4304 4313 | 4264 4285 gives 0.72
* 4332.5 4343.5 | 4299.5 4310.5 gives 1.52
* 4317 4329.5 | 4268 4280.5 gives 1.13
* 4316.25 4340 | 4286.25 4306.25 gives 1.29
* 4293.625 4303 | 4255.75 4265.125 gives 0.87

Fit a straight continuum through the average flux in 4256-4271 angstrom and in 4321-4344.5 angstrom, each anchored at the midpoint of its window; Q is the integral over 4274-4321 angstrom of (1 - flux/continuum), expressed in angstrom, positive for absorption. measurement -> 4.9 angstrom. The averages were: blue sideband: 9.58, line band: 8.75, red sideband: 9.98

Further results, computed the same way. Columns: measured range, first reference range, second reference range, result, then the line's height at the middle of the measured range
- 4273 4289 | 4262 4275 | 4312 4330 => 0.1 angstrom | 9.39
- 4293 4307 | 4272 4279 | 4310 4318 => 1.9 angstrom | 9.14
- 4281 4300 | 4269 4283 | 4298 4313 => -1.9 angstrom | 7.96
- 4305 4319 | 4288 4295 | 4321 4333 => 1.4 angstrom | 9.37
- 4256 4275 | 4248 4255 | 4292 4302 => -0.9 angstrom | 8.73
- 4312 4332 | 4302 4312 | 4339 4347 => -4.9 angstrom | 8.13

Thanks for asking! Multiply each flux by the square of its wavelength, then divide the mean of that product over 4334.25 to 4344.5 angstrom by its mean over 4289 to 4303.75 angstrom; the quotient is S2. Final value 1.25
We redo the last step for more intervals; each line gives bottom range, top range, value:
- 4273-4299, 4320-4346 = 1.14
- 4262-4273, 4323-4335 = 1.10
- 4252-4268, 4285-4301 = 0.90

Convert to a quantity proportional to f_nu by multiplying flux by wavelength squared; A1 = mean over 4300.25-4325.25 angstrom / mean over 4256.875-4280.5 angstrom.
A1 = 0.95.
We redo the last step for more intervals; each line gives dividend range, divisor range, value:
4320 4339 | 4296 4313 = 1.45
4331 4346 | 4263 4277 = 1.17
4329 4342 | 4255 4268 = 1.14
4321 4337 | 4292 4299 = 1.15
